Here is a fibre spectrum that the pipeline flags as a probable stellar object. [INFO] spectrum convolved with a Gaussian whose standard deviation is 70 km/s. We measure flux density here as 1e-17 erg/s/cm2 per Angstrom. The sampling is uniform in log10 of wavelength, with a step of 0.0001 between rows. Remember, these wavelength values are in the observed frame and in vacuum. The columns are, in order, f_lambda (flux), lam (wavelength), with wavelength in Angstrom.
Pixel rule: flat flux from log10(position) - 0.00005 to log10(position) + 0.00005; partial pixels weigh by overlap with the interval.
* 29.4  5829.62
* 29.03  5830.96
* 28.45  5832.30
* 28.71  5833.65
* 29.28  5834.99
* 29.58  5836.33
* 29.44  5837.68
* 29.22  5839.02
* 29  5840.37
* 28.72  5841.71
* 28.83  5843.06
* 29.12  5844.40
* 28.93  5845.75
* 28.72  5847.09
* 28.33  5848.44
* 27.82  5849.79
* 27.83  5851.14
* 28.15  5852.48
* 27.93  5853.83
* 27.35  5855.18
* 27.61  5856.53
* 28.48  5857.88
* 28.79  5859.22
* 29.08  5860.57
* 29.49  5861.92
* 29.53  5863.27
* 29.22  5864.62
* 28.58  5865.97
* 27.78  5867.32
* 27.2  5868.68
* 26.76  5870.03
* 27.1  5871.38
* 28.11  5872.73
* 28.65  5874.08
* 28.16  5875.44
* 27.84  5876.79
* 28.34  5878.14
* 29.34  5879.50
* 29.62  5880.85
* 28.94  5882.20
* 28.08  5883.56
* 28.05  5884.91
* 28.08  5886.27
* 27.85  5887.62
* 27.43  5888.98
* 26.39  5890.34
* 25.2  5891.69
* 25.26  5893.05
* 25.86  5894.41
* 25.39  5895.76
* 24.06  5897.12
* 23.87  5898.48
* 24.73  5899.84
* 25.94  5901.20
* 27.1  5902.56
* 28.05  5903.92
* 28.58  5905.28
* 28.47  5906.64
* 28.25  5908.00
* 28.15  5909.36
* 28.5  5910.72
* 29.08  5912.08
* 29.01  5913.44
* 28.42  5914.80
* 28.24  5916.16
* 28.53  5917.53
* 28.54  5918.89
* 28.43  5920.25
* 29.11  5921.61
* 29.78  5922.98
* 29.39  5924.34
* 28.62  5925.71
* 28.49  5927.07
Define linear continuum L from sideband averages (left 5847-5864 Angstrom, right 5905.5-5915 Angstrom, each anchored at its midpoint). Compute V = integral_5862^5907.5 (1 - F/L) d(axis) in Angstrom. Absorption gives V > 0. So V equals 1.7 Angstrom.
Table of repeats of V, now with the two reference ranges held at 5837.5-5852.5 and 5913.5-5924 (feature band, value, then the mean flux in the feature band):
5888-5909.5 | 1.8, 26.4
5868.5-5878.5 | 0.3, 27.8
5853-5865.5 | 0.0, 28.6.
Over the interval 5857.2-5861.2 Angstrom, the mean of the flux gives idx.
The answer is 28.8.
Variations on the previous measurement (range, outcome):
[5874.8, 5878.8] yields 28.2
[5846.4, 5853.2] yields 28.2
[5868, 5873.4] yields 27.3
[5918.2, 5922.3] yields 28.7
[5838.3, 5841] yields 29.1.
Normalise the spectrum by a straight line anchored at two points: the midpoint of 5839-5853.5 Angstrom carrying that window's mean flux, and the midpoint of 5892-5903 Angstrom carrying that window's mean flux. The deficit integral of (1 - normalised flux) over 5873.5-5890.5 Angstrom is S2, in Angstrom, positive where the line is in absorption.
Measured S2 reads -1.3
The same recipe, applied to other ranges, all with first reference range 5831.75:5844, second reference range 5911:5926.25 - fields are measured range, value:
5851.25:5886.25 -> 0.8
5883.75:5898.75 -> 1.4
